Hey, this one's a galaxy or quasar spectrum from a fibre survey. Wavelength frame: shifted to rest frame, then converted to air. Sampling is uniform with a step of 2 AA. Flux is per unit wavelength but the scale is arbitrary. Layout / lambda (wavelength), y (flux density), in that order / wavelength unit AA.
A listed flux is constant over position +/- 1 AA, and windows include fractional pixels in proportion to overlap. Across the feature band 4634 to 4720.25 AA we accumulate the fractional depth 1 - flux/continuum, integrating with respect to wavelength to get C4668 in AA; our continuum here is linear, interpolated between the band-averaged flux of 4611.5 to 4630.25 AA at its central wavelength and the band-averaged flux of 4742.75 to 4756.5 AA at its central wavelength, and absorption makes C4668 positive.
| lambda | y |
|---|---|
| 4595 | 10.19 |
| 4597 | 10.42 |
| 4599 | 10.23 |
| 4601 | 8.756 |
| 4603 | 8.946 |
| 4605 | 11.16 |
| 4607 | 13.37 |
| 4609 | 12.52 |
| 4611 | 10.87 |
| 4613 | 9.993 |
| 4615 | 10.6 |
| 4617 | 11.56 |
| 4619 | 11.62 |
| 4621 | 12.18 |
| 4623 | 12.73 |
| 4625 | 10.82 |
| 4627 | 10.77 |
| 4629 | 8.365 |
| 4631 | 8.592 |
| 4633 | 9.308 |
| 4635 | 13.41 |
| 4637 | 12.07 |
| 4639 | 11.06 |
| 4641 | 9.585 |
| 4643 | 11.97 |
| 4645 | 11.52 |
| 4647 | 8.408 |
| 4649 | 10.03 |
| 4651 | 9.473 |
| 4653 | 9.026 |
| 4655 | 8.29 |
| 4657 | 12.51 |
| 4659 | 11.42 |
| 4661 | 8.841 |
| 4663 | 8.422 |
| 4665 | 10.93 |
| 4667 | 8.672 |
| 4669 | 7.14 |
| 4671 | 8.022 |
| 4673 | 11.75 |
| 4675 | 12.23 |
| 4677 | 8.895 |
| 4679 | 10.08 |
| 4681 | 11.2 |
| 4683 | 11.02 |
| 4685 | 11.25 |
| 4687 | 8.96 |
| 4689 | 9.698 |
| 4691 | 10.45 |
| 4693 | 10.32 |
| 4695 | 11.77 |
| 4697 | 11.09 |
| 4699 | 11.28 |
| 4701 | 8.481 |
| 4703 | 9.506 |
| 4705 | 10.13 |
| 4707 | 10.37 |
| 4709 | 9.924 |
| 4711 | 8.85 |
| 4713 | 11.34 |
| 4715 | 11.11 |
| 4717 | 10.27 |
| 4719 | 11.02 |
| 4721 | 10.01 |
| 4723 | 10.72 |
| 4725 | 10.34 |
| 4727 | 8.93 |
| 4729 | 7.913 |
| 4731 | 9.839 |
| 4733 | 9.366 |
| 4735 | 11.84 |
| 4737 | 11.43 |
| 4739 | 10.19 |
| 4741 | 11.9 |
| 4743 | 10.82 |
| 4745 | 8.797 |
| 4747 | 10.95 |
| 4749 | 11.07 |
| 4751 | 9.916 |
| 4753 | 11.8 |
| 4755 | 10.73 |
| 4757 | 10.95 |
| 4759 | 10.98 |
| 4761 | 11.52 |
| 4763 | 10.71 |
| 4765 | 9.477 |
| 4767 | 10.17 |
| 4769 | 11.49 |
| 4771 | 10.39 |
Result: 4.0 AA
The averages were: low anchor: 10.9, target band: 10.3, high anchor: 10.6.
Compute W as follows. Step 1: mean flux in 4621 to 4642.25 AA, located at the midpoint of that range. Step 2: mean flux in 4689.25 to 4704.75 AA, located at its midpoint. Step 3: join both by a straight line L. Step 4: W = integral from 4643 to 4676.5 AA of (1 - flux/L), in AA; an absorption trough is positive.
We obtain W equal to 2.4 AA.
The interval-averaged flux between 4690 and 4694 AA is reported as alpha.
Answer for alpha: 10.4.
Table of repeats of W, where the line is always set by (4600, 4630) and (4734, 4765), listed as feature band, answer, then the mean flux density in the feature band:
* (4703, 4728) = 1.5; 10.2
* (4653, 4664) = 1.1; 9.82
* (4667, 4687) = 1.6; 10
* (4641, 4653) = 0.9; 10.1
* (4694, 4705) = 0.5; 10.4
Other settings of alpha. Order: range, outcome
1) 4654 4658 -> 10.4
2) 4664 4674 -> 9.3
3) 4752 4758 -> 11.2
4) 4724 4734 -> 9.28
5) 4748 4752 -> 10.5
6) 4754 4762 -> 11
